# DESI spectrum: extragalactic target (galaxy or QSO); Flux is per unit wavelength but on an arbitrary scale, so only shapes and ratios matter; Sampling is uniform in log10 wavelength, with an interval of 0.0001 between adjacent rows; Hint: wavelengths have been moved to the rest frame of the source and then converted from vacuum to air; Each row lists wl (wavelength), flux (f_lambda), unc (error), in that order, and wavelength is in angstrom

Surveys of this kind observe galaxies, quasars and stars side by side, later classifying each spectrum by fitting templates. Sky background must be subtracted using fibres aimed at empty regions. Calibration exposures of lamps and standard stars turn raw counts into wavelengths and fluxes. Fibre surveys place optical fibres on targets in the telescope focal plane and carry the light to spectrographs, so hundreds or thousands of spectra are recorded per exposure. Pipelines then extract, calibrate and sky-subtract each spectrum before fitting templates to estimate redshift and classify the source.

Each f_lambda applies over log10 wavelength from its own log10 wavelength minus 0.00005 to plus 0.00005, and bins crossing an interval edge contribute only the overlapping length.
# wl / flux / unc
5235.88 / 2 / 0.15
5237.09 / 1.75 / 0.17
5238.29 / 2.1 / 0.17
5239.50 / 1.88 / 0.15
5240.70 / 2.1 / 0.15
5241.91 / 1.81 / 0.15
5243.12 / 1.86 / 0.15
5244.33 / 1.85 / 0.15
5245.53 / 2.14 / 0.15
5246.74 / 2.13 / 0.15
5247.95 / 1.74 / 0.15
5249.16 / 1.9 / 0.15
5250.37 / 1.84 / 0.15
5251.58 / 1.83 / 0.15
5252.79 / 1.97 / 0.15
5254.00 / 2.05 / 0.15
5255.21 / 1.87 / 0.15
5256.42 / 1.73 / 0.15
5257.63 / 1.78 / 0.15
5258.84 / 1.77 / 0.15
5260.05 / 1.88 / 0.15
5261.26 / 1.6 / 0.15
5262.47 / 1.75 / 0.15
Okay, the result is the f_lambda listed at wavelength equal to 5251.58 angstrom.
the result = 1.83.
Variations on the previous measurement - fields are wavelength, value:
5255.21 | 1.87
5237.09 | 1.75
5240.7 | 2.1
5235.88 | 2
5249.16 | 1.9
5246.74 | 2.13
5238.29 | 2.1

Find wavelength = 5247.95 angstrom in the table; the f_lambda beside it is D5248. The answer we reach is 1.74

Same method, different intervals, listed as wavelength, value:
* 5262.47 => 1.75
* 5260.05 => 1.88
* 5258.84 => 1.77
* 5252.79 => 1.97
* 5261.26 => 1.6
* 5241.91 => 1.81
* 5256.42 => 1.73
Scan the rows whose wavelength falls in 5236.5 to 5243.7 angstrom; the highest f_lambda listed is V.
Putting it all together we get 2.1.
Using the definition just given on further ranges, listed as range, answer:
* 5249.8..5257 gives 2.05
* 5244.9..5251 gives 2.14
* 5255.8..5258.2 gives 1.78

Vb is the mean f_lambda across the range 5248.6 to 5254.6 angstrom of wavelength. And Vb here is 1.92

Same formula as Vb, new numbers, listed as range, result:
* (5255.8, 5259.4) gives 1.76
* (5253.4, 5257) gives 1.88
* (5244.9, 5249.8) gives 1.98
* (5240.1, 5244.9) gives 1.9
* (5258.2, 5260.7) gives 1.82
